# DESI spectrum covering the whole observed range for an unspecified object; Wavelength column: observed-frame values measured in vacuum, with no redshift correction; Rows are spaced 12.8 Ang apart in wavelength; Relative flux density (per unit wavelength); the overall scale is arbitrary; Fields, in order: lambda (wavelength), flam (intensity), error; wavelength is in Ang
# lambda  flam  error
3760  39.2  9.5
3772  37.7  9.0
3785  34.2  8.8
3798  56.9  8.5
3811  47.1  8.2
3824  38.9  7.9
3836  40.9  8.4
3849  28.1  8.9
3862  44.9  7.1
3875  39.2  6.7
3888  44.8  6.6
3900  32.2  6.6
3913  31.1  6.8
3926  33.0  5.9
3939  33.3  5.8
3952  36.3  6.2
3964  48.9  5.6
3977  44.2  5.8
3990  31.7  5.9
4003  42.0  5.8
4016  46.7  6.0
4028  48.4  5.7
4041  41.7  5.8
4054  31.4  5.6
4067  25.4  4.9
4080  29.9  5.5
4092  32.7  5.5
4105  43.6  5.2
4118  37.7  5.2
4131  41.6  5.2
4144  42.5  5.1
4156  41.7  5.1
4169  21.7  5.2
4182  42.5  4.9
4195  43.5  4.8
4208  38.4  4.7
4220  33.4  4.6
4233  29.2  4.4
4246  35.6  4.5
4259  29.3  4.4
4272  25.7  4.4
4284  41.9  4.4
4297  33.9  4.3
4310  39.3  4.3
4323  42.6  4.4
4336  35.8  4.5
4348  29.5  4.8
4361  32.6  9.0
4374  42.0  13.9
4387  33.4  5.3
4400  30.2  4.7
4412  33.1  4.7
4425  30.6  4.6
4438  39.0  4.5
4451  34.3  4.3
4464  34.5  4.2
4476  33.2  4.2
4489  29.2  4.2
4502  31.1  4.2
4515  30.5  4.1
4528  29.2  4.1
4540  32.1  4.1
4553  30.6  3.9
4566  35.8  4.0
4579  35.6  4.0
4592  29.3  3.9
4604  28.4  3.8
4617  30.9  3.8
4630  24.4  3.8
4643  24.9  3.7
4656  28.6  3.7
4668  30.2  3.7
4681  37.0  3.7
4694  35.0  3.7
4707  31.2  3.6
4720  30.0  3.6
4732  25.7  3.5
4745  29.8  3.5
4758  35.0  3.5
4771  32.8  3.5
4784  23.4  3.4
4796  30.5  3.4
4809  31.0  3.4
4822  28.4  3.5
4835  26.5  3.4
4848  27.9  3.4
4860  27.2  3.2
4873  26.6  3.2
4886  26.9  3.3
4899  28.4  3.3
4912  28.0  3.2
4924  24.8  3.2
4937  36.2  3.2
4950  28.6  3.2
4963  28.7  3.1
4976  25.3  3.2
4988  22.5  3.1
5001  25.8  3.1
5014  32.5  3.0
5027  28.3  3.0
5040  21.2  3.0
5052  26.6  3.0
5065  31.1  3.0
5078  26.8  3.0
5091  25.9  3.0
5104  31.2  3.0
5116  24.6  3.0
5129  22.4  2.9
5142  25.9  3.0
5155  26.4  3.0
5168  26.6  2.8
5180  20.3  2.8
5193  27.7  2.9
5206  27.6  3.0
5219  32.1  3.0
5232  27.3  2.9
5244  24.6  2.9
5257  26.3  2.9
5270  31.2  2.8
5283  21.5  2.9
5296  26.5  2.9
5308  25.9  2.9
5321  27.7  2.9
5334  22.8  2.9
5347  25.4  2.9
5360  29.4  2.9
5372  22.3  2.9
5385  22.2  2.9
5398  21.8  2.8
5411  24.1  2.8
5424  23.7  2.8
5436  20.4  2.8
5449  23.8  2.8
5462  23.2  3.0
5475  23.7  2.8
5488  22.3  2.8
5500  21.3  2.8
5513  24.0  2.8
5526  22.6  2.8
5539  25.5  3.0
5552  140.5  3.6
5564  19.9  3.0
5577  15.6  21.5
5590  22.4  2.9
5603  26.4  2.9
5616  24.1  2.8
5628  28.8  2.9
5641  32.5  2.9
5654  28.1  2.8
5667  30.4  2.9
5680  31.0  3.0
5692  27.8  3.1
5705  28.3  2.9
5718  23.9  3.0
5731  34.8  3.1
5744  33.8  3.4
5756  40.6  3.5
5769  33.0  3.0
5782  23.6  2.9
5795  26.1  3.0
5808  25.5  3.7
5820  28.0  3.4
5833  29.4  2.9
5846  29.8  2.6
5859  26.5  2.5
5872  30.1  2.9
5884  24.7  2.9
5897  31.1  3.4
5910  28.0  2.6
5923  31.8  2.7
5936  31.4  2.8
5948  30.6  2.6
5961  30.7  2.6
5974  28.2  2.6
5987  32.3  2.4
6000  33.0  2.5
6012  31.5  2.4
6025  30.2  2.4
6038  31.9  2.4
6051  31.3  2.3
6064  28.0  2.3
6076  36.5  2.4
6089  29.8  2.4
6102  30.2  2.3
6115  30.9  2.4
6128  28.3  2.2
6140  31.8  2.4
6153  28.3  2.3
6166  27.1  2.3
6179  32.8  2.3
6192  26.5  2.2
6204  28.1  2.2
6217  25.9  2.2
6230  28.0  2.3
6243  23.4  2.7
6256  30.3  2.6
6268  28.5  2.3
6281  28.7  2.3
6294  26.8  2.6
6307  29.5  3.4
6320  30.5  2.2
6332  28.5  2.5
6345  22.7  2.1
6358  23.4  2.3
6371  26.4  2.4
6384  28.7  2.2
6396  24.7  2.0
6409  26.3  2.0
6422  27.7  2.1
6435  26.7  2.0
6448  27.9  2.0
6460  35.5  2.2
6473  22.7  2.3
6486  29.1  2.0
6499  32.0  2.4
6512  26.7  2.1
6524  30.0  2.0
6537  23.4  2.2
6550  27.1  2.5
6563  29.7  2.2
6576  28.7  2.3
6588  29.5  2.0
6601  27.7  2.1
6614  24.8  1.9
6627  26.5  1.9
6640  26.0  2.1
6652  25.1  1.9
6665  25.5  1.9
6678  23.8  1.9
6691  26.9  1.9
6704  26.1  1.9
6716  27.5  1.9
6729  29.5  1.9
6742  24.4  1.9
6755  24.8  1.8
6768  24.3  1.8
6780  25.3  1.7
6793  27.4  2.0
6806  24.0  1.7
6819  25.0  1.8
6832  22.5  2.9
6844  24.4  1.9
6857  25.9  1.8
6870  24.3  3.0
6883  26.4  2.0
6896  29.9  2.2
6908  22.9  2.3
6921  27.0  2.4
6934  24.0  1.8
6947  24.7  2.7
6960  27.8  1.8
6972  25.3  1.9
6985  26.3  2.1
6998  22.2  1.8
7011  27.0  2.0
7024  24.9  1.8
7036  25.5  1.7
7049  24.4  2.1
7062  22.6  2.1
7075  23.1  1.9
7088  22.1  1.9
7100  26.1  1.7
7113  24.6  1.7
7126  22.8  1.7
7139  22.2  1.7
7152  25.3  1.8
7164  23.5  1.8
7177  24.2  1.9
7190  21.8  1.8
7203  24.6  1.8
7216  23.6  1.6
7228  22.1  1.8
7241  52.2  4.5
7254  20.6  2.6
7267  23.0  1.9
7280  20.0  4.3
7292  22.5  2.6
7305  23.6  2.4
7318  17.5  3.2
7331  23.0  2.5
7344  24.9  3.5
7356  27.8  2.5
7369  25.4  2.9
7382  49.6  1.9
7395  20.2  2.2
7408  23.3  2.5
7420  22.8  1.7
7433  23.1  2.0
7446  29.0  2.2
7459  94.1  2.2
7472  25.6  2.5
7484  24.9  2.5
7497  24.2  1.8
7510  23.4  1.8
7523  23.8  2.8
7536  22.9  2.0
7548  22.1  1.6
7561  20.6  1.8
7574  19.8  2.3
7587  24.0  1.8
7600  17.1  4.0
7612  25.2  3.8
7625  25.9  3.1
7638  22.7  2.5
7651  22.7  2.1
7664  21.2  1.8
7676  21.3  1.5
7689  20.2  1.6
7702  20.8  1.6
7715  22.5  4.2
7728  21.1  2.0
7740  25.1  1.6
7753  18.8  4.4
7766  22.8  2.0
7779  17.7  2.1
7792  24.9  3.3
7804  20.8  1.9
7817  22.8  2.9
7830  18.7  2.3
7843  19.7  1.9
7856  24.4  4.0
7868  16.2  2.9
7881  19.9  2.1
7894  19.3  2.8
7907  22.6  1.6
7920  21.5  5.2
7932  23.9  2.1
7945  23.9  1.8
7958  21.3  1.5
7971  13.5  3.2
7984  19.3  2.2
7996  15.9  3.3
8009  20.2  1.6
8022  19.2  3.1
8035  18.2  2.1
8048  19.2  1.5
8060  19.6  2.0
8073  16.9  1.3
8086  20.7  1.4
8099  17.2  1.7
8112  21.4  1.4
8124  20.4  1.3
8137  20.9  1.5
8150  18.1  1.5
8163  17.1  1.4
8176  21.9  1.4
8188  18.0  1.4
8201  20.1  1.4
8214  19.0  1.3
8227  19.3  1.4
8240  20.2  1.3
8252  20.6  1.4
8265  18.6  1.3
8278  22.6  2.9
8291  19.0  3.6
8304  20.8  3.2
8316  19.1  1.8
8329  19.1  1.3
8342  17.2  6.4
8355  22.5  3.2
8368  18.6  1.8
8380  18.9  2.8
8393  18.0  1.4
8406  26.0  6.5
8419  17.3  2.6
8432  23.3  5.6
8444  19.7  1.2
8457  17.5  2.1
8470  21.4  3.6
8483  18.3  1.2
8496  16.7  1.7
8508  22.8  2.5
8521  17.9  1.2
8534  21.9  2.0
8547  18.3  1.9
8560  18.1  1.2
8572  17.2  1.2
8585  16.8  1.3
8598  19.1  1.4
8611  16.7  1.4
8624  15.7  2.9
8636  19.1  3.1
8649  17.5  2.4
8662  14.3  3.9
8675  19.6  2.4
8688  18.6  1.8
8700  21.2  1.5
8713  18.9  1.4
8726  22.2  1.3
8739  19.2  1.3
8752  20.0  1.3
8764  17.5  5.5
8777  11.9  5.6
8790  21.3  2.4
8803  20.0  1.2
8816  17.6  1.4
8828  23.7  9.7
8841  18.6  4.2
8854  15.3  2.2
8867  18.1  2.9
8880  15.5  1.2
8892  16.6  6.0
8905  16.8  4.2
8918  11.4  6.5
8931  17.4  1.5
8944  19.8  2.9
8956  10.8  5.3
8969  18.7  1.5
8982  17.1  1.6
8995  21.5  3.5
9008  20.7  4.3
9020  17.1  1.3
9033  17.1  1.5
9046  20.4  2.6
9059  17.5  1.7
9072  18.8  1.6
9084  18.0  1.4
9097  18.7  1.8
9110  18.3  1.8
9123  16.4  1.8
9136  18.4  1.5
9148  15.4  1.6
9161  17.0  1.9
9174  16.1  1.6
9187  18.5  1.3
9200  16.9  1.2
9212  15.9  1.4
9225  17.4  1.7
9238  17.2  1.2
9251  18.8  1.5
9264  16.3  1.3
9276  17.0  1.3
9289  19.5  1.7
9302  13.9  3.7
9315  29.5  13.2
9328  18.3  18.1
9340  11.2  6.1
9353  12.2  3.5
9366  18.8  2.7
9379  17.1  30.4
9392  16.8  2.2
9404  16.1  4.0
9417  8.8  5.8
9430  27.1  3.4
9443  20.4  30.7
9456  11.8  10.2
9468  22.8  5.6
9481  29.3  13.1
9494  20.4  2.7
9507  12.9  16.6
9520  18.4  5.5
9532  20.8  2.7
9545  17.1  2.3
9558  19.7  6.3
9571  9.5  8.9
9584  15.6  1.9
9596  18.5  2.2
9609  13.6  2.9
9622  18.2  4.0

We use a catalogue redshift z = 0.488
